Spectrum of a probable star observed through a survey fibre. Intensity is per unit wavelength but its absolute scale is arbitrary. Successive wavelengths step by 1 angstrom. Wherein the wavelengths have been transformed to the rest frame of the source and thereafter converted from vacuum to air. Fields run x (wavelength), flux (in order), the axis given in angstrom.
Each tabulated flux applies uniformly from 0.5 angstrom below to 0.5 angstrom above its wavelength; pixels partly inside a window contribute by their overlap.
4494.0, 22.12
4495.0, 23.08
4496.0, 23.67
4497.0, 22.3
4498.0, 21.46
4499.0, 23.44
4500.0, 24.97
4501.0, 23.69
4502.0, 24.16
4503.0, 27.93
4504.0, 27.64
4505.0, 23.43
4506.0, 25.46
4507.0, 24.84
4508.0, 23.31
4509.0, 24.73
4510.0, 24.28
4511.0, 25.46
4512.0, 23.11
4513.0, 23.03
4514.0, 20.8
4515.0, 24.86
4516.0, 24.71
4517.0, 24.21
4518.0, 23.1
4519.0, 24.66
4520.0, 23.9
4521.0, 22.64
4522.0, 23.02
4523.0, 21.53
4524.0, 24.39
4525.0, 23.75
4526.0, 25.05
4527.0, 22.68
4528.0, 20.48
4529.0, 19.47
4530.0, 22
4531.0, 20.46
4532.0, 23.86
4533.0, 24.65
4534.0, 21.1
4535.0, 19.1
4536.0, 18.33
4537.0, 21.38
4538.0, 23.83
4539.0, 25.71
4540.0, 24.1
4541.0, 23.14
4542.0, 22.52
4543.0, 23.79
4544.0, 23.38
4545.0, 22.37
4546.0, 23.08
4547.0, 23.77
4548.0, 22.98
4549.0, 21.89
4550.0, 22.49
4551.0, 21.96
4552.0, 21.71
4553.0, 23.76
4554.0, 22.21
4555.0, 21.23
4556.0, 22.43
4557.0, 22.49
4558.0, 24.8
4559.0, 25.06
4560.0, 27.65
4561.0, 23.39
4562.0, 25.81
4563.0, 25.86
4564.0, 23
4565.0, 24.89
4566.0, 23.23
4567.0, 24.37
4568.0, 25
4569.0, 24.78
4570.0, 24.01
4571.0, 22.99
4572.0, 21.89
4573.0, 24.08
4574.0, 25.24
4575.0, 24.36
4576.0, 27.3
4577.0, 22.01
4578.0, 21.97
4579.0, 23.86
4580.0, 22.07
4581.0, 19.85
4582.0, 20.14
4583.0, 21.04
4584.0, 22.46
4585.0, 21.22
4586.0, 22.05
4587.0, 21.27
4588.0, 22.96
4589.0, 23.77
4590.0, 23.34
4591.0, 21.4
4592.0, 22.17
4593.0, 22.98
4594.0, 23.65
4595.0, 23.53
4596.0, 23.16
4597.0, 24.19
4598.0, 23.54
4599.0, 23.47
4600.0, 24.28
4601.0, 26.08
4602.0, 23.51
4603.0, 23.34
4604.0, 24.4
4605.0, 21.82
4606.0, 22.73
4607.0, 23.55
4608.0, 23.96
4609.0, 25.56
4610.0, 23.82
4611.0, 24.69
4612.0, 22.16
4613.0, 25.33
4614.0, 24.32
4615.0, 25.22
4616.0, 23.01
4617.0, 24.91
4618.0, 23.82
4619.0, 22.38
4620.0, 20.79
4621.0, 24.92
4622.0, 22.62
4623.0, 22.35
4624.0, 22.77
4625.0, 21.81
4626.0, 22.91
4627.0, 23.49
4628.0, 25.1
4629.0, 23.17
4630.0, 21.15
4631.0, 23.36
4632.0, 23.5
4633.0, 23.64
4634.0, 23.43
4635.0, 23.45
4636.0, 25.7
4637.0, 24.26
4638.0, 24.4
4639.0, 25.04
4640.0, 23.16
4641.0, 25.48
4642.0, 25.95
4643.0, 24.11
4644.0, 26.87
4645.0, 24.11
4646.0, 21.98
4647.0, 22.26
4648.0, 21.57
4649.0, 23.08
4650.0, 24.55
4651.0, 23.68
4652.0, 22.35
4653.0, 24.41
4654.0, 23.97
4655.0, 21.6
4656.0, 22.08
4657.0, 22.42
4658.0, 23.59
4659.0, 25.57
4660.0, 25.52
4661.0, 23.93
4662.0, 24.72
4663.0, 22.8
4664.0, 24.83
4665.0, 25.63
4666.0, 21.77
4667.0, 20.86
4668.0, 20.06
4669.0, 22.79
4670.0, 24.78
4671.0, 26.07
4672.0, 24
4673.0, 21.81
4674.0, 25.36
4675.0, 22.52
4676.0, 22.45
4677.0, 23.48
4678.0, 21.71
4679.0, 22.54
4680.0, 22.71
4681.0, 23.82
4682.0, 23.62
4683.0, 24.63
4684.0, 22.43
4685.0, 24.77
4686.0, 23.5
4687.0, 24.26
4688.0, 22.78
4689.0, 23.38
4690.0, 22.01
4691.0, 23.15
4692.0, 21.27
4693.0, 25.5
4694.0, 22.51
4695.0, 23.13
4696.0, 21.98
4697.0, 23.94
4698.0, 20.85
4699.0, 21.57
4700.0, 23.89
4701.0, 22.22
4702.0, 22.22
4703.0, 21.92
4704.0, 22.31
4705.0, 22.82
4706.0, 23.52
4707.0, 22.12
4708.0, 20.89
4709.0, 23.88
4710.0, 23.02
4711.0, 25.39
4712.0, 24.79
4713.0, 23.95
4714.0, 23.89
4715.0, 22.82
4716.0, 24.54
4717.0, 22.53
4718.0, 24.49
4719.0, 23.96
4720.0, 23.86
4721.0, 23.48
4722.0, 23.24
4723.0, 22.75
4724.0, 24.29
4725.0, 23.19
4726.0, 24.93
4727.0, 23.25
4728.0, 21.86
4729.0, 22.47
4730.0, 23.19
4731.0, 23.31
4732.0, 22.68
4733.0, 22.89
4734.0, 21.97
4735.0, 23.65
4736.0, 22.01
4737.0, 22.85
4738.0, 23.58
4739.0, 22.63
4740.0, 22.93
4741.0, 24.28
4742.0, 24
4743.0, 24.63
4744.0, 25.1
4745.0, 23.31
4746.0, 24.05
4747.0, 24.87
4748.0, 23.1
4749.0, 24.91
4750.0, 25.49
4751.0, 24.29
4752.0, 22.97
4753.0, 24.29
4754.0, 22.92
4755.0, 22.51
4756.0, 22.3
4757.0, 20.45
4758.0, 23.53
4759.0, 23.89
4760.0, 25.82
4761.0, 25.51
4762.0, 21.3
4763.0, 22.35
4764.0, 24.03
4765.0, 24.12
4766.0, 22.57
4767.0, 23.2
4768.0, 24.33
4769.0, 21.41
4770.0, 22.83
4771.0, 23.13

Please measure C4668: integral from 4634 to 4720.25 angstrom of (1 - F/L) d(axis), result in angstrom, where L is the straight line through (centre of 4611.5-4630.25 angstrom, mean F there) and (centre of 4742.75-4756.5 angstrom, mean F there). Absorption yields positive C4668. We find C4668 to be 0.5 angstrom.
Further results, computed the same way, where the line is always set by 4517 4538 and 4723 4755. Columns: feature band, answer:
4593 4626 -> -1.1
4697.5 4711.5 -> 0.4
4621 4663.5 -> -1.2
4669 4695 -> -0.2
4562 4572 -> -0.7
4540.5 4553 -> -0.2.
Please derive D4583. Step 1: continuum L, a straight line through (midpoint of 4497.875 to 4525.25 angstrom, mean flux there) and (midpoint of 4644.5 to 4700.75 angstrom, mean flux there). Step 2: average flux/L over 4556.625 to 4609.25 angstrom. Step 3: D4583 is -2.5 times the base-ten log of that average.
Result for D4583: 0.01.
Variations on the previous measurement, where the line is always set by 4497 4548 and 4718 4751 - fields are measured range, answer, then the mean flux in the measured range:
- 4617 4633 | 0.019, 23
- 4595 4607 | -0.012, 23.7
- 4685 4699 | 0.025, 23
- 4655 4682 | 0.006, 23.3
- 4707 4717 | -0.001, 23.5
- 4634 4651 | -0.029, 24.1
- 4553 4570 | -0.035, 24.1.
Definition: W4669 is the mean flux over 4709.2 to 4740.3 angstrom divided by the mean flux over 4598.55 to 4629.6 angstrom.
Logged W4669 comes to 0.99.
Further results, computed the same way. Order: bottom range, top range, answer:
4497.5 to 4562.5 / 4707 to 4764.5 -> 1.01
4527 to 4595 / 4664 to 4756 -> 1.02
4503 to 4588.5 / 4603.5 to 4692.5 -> 1.01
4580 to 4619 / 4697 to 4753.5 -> 1.01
